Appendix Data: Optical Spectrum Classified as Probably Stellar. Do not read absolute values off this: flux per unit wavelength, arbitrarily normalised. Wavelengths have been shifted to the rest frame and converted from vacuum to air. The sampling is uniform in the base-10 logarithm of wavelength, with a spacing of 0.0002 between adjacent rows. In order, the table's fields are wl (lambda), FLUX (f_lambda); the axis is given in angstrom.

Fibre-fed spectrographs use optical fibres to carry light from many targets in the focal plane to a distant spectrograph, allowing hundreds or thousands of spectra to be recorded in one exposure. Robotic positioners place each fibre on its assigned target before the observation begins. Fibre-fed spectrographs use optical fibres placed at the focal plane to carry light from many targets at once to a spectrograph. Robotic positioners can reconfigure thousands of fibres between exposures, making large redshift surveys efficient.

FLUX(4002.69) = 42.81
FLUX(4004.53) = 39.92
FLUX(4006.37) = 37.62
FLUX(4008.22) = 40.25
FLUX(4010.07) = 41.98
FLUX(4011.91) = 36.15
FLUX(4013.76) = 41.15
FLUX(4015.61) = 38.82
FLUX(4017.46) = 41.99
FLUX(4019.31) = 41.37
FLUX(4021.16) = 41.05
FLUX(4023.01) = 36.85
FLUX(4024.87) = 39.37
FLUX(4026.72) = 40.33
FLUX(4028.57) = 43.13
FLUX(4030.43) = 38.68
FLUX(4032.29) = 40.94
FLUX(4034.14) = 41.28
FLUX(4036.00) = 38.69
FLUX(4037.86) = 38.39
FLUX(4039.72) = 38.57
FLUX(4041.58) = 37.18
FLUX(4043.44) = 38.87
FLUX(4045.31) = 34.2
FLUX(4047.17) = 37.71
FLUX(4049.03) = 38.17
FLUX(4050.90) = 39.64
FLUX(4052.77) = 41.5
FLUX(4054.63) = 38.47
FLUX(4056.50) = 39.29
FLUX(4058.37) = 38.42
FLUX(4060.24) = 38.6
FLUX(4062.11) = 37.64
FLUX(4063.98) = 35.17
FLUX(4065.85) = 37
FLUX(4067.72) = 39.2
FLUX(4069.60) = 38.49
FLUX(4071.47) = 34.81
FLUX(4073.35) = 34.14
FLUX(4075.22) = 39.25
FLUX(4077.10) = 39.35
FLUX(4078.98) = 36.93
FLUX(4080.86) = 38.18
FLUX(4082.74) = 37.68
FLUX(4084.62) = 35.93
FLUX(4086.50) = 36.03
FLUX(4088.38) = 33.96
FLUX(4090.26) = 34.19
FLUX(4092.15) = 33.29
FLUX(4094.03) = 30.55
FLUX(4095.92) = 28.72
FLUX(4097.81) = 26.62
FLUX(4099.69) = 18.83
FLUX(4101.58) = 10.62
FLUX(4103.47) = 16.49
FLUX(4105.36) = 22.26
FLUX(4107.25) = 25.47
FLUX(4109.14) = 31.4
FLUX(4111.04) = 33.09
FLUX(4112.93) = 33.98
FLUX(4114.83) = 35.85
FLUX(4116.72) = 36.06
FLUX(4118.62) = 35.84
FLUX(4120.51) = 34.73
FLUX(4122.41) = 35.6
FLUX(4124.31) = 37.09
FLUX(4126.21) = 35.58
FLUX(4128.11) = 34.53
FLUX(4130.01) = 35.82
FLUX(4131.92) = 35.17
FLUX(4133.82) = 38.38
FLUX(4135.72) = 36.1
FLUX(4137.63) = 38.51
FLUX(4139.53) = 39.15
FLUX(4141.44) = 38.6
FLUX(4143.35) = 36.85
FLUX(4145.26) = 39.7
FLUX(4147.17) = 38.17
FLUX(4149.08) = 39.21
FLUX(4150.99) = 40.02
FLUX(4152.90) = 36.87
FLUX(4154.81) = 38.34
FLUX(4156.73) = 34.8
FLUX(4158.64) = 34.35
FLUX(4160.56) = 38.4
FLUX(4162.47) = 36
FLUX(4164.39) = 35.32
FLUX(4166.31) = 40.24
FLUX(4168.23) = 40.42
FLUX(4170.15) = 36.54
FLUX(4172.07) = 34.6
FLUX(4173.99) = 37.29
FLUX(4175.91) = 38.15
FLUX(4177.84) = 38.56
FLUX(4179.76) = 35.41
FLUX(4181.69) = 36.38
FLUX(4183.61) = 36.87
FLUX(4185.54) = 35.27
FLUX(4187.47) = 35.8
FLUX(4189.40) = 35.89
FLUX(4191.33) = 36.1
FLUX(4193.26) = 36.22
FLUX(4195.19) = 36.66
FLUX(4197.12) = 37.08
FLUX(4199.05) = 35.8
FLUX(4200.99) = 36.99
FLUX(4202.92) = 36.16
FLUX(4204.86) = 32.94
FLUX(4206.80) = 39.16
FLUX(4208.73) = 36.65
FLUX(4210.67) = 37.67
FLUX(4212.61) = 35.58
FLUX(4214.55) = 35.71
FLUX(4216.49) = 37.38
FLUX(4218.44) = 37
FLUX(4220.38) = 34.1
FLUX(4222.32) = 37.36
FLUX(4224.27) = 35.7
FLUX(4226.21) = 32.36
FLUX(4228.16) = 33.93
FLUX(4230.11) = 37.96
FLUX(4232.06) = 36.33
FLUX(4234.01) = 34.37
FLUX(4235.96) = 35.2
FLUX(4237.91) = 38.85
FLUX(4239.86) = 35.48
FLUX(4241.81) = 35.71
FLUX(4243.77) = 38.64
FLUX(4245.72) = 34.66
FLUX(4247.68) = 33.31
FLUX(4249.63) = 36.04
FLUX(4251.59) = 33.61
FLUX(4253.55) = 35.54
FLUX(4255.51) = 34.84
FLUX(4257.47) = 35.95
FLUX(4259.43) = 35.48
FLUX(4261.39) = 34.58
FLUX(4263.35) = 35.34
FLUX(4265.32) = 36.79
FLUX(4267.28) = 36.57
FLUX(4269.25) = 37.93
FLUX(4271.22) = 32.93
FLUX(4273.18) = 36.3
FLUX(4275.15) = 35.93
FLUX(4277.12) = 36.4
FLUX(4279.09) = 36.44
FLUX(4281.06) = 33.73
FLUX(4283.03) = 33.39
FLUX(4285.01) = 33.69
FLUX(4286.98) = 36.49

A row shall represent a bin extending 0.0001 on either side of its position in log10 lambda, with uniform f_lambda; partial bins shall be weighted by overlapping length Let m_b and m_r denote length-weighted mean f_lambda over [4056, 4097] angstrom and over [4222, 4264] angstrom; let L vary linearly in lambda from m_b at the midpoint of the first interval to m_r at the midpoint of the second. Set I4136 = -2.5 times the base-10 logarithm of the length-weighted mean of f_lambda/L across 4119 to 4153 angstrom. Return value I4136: -0.04 mag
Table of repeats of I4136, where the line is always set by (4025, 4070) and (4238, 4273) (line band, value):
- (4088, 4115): 0.356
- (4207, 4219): -0.017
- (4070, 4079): 0.039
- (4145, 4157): -0.031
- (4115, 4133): 0.058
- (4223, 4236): 0.026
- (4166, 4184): -0.016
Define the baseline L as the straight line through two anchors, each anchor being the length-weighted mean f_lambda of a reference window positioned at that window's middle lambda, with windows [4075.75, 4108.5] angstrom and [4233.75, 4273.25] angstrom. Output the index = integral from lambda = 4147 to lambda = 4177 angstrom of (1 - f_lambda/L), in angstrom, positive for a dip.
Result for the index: -4.7 angstrom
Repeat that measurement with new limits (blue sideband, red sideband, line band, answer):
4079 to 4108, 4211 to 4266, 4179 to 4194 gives -1.3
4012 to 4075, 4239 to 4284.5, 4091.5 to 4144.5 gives 7.8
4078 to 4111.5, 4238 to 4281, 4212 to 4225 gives -0.8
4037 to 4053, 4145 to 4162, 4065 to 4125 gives 8.5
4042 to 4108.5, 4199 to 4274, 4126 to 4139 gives -0.7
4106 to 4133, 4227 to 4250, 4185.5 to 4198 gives -0.4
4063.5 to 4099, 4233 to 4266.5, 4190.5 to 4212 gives -0.6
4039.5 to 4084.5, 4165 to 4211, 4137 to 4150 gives -0.5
